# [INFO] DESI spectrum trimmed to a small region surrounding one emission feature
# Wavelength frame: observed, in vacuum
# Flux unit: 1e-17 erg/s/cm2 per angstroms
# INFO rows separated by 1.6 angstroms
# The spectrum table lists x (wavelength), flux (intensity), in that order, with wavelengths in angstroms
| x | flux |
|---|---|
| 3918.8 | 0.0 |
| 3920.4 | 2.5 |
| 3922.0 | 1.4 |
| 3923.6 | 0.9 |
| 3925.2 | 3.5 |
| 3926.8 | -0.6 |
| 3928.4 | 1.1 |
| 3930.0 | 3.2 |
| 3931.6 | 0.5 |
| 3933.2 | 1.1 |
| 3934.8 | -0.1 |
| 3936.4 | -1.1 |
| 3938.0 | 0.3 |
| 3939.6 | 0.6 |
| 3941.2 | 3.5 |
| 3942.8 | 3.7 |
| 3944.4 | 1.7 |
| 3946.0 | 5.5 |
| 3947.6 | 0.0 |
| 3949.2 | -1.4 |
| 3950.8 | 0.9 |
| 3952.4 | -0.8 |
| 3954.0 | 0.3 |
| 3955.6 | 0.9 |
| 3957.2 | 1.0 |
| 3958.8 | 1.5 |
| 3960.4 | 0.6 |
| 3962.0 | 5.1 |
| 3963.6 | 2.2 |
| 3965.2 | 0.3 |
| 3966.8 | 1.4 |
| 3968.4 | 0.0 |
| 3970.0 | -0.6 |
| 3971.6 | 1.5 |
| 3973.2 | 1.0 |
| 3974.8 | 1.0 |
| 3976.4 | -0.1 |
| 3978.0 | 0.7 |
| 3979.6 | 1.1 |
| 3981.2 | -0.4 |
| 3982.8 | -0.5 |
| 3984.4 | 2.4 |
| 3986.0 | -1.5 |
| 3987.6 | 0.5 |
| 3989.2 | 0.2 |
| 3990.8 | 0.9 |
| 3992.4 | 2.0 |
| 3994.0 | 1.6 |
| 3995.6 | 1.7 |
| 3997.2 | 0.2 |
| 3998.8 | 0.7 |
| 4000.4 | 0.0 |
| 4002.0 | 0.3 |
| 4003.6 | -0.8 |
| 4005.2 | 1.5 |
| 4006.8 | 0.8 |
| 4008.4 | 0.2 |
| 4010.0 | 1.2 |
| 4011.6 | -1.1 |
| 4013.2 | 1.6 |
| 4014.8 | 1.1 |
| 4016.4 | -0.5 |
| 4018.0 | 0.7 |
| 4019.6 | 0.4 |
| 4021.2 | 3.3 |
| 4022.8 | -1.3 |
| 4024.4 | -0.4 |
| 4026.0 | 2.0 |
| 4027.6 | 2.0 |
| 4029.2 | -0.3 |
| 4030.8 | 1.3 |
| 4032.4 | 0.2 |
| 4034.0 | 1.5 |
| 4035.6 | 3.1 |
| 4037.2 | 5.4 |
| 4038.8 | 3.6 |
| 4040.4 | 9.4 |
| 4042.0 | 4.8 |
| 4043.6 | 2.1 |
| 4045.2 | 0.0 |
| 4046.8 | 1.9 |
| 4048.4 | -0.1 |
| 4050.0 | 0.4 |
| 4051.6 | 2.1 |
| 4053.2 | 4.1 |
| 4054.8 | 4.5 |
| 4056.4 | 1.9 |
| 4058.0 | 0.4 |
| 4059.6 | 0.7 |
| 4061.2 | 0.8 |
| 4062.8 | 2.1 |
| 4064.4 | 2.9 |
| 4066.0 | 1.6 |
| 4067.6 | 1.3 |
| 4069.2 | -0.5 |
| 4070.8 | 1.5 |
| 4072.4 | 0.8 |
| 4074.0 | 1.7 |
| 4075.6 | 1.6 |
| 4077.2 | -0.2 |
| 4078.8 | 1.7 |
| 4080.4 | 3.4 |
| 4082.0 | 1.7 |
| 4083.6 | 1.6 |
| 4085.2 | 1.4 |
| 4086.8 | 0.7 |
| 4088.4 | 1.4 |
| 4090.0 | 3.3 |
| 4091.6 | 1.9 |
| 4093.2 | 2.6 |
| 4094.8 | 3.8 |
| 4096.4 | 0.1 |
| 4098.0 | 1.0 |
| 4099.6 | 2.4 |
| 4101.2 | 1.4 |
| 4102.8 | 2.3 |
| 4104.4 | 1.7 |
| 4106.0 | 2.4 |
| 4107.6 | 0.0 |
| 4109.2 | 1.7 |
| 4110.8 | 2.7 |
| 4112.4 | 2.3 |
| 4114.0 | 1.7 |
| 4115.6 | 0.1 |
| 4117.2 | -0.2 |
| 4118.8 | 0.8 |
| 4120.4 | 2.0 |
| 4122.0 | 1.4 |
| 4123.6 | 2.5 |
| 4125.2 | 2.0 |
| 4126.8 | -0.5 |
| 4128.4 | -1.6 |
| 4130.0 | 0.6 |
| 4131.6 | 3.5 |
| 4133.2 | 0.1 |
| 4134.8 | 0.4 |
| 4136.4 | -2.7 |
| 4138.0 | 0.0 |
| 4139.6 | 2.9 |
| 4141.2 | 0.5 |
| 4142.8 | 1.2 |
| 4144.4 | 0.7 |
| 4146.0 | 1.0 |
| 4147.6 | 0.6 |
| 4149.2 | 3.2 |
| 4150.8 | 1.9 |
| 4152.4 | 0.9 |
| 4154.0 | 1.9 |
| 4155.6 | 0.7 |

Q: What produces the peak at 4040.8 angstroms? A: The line [O II] 3727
